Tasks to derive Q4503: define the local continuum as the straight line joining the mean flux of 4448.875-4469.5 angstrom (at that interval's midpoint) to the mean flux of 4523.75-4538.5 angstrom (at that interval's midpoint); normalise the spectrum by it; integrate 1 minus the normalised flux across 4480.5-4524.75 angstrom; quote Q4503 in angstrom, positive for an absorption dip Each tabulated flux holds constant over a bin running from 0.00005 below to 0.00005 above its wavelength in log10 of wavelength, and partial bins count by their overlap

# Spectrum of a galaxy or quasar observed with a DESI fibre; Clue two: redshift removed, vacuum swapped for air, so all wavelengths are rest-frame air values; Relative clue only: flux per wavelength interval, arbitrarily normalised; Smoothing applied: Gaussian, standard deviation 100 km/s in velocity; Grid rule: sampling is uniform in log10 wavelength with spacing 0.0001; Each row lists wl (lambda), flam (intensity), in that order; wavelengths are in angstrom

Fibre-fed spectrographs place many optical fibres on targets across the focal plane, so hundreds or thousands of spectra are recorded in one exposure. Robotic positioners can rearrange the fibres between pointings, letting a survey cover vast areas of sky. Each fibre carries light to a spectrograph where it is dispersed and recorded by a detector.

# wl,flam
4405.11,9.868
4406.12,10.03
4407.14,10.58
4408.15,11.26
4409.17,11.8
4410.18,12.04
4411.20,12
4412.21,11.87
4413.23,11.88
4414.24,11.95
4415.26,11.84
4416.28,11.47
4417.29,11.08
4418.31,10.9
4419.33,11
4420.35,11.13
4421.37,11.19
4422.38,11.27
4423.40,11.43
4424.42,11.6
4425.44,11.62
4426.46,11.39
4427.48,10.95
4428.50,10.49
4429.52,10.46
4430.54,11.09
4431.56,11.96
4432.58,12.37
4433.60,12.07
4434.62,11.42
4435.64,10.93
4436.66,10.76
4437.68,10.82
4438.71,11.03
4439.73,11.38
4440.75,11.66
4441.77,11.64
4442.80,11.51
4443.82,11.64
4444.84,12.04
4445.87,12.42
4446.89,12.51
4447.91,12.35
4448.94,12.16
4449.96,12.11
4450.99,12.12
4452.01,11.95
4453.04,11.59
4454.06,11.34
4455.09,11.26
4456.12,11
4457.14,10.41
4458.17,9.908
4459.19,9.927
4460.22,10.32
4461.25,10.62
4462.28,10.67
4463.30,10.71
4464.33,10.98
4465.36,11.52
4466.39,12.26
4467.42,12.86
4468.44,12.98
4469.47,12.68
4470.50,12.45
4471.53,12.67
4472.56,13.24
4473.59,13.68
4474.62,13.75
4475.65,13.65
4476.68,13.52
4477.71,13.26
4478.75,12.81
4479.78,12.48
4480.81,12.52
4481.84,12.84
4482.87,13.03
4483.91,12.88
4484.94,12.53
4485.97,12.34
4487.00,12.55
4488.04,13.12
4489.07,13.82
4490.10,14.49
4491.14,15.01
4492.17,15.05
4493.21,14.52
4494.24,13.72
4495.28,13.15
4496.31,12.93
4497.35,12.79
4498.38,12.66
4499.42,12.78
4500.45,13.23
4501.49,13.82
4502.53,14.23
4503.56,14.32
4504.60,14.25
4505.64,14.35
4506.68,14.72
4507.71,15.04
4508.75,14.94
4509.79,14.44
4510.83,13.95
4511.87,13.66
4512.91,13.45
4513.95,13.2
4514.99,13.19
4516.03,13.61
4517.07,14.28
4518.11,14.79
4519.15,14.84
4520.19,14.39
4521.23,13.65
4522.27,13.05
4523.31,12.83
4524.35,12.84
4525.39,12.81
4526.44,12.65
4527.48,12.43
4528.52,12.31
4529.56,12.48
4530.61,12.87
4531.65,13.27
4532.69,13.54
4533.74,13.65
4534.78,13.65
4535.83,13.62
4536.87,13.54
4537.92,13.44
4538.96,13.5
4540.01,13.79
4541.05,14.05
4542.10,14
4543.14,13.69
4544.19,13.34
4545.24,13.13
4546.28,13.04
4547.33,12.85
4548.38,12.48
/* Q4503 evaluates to -4.6 angstrom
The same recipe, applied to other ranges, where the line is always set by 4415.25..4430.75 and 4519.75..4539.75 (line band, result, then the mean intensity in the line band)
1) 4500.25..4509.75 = -1.2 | 14.4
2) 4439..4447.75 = -0.2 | 11.9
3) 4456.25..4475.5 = 0.3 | 11.8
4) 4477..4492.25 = -1.1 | 13.2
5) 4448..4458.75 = 0.3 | 11.4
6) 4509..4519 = -0.8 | 13.9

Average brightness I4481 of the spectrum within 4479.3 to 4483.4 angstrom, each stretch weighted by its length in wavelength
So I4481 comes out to 12.7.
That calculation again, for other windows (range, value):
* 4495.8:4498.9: 12.8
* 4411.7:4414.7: 11.9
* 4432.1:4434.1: 12.2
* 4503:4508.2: 14.5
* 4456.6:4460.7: 10.2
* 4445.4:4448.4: 12.5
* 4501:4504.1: 14.1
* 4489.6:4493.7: 14.7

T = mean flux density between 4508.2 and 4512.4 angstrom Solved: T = 14.2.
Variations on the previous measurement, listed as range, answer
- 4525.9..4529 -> 12.5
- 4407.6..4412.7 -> 11.8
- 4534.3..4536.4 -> 13.6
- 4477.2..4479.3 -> 13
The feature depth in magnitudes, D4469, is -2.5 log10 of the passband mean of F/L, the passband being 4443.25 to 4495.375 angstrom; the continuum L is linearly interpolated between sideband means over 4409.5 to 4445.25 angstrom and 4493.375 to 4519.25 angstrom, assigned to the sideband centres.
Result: 0.027 mag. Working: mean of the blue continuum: 11.4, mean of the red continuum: 13.8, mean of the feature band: 12.4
